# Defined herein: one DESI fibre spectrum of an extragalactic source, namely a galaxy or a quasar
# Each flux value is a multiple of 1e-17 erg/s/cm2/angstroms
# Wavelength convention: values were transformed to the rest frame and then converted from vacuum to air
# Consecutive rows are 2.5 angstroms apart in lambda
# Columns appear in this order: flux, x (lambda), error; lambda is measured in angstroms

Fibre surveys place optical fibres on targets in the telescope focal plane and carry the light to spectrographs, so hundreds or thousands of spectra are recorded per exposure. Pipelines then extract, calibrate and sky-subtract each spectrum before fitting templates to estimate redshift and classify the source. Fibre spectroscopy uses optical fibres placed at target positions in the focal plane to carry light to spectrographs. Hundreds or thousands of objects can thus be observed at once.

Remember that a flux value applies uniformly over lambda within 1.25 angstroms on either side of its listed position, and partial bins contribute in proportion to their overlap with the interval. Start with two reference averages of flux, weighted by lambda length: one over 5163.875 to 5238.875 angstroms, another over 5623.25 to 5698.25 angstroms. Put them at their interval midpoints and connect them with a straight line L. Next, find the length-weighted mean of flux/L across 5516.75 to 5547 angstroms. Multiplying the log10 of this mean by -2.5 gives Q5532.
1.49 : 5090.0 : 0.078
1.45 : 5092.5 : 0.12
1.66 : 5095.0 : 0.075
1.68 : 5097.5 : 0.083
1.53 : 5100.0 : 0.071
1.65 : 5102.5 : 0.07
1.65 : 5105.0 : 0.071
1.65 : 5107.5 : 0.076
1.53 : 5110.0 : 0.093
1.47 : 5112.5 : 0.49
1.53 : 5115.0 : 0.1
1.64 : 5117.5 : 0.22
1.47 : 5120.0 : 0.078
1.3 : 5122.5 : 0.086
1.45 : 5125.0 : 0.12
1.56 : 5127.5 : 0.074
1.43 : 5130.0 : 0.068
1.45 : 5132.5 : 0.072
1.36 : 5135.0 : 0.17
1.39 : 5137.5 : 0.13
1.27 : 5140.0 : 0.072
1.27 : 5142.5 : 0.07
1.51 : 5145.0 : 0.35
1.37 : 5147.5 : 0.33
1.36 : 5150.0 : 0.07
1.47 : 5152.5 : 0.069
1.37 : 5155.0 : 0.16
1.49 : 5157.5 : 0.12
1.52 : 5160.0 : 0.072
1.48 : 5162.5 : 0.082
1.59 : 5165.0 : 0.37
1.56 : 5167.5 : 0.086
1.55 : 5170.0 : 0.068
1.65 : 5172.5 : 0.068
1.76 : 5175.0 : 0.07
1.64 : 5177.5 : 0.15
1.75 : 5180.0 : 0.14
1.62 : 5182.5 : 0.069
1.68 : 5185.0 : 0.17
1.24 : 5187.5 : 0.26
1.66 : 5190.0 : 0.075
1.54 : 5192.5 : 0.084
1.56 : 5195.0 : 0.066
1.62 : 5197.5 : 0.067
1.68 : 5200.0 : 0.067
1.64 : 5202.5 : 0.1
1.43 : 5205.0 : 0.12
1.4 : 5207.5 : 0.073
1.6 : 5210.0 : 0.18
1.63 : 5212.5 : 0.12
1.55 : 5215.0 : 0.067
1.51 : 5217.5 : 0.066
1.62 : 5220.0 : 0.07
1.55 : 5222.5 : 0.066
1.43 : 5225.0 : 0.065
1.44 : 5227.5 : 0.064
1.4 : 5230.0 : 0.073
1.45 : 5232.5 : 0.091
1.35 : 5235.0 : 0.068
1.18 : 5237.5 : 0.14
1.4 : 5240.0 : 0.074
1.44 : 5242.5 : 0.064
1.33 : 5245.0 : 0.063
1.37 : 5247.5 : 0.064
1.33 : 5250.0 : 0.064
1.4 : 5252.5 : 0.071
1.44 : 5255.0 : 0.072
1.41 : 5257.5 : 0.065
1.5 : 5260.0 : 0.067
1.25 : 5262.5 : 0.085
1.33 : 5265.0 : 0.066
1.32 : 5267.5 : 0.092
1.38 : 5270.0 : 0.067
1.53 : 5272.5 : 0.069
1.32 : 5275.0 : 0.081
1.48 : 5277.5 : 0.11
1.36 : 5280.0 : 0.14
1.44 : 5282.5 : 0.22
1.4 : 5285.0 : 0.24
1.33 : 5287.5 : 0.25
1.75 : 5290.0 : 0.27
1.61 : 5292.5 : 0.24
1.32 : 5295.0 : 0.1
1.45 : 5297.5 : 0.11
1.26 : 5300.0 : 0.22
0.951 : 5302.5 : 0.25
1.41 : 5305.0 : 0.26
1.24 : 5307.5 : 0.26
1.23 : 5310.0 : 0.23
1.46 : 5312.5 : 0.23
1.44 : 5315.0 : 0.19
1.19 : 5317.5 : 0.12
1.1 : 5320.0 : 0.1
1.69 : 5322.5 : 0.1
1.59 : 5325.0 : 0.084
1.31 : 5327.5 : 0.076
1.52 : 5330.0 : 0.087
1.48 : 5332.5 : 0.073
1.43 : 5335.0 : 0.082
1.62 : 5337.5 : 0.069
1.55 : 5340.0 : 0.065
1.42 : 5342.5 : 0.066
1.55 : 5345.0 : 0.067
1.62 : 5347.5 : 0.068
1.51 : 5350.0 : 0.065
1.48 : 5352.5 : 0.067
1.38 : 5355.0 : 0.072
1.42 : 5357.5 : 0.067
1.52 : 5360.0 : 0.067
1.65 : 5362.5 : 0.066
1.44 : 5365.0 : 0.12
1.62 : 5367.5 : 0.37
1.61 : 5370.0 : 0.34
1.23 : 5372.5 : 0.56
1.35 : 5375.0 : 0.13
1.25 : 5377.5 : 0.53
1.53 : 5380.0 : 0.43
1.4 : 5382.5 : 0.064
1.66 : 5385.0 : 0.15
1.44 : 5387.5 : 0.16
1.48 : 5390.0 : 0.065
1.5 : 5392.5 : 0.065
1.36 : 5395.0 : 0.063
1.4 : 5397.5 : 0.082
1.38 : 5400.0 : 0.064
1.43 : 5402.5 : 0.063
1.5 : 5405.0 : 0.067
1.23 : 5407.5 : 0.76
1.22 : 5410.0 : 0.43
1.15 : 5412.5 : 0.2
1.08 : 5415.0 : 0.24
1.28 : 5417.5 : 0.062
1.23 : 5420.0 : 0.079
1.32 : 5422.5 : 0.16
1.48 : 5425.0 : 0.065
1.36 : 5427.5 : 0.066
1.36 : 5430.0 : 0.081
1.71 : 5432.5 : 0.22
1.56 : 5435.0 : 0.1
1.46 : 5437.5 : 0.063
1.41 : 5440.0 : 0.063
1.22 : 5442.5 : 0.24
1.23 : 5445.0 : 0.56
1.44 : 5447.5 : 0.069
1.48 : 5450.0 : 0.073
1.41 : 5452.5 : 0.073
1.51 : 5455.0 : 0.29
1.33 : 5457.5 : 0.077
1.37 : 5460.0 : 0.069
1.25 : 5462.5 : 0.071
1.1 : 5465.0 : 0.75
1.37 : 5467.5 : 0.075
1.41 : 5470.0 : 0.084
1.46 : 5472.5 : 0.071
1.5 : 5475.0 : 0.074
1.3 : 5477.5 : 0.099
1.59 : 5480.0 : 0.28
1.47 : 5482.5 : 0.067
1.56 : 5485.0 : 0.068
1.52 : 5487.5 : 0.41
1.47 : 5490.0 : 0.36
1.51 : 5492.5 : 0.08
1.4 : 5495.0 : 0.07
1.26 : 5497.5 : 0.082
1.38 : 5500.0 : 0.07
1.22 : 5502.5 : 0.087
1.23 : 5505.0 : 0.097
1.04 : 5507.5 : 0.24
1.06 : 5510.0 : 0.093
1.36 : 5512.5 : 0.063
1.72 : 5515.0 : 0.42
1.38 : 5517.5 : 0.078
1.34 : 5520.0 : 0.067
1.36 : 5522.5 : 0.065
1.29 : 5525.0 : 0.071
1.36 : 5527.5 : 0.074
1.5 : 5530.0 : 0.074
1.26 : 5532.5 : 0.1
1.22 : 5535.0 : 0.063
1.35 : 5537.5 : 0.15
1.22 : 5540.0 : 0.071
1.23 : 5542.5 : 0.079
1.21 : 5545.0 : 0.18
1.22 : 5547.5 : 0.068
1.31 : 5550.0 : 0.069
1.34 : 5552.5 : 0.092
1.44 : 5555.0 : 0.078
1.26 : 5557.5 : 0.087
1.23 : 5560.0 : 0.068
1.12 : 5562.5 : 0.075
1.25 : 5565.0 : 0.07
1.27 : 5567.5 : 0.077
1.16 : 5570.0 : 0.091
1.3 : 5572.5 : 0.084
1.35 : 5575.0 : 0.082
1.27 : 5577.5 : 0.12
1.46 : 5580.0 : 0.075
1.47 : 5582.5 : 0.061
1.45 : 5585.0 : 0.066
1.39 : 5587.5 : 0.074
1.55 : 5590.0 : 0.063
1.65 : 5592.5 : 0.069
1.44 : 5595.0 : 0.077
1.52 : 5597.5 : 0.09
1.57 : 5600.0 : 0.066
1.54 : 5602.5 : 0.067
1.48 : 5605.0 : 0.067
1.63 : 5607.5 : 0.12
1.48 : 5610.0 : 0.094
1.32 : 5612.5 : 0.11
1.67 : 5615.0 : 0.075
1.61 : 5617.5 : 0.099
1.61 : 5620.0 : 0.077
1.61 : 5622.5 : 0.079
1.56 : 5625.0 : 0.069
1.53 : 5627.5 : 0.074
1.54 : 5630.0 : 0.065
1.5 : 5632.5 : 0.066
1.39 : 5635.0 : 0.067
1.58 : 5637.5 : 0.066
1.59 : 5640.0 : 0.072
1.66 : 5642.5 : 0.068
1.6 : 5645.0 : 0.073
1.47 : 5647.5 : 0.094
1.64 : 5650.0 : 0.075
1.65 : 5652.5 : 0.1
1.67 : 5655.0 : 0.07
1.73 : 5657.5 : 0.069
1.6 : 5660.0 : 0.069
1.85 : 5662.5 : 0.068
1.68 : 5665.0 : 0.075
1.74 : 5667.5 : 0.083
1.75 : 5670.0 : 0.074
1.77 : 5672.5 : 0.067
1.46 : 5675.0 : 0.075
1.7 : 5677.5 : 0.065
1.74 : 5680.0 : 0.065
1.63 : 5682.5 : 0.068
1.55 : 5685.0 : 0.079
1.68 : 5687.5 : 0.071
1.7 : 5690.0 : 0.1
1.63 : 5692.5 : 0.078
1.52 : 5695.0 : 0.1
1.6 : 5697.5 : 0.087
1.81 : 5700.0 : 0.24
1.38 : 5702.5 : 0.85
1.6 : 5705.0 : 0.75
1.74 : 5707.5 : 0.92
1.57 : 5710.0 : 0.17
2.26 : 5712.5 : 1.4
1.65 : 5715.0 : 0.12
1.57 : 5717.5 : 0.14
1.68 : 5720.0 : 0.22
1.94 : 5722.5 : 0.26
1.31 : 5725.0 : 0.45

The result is 0.22 mag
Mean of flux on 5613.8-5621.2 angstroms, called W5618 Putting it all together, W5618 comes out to 1.63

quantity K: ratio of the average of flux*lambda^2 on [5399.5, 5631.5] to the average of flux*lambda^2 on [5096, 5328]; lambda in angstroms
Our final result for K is 1.06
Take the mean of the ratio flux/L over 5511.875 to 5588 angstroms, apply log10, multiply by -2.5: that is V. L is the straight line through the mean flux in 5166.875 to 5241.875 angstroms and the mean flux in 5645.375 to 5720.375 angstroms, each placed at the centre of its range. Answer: 0.23 mag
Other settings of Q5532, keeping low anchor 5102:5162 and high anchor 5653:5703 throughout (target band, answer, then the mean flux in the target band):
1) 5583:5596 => 0.094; 1.5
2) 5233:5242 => 0.130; 1.33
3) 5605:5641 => 0.069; 1.54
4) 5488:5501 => 0.134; 1.41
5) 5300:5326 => 0.157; 1.32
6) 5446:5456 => 0.091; 1.45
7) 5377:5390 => 0.061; 1.47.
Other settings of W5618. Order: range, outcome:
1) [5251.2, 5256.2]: 1.42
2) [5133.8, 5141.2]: 1.34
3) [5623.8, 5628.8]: 1.54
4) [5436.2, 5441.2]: 1.44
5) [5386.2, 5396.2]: 1.45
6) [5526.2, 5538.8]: 1.34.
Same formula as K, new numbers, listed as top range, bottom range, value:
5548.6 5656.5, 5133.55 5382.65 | 1.15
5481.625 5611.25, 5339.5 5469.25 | 1.02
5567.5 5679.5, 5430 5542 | 1.18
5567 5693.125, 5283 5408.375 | 1.21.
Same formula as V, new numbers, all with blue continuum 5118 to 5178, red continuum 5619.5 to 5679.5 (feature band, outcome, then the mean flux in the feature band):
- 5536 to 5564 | 0.25 mag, 1.27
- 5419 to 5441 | 0.09 mag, 1.43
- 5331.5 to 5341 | 0.00 mag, 1.52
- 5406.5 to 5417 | 0.30 mag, 1.18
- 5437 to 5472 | 0.15 mag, 1.36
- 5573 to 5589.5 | 0.15 mag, 1.4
